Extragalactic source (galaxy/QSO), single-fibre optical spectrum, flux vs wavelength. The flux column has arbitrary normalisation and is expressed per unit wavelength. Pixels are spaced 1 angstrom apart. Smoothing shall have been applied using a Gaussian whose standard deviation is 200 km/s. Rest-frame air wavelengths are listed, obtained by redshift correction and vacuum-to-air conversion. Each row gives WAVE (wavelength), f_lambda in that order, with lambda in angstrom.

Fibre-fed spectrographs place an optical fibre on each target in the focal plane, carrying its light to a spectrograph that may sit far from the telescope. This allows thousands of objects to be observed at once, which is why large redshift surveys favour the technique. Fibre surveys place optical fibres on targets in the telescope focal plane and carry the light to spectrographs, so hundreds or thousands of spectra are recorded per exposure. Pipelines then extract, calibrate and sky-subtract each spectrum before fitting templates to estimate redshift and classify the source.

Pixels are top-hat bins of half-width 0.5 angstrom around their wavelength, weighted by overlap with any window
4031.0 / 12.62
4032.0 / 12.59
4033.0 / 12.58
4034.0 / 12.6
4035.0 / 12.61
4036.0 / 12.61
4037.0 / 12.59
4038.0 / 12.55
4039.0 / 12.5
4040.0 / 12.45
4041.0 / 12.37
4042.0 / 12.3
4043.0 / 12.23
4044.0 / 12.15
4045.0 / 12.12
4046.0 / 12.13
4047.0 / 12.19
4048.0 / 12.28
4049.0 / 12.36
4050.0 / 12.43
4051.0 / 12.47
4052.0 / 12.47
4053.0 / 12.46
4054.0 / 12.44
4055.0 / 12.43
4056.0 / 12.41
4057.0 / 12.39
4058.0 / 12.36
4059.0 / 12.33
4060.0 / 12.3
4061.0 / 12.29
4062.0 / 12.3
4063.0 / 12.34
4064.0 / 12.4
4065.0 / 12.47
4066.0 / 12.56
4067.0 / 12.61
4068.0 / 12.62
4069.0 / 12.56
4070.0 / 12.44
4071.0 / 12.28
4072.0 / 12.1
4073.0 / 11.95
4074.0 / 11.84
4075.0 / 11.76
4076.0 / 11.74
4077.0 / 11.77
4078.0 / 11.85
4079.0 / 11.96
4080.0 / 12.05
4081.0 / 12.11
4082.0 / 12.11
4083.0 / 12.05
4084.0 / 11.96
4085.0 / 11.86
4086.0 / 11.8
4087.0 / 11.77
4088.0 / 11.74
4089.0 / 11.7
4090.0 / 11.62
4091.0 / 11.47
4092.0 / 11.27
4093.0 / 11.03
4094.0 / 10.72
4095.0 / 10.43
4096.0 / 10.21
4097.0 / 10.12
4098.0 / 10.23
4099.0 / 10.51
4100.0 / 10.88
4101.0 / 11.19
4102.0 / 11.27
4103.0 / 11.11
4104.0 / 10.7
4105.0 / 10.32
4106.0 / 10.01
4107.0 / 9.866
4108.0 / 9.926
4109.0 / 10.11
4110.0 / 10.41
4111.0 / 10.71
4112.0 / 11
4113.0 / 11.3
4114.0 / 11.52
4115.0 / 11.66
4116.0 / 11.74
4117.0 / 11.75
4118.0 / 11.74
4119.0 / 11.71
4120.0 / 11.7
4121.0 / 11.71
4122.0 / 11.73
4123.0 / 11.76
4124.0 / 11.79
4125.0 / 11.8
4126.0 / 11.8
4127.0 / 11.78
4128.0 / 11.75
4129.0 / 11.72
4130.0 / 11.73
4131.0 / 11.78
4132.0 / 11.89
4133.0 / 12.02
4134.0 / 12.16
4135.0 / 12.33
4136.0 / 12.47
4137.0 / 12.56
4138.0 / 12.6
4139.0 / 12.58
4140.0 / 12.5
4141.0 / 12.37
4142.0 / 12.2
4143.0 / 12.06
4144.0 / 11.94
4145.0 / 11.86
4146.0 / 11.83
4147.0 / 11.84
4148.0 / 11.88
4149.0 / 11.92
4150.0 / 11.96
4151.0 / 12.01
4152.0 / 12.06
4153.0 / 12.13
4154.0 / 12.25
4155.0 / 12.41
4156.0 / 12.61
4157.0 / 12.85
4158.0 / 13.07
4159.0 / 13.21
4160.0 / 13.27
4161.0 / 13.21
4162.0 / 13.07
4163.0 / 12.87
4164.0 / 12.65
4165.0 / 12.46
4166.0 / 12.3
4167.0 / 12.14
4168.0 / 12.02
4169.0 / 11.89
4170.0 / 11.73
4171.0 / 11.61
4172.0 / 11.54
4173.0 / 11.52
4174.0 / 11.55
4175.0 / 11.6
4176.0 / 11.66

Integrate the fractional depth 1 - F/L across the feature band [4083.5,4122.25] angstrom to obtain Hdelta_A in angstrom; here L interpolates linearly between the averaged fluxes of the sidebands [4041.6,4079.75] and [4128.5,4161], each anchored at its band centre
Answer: 3.7 angstrom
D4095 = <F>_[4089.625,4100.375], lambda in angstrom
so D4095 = 10.8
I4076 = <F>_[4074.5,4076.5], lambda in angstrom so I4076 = 11.8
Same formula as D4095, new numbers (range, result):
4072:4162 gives 11.7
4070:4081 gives 12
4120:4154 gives 12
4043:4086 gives 12.2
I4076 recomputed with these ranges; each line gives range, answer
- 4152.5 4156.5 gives 12.4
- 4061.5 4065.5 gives 12.4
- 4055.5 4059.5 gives 12.4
